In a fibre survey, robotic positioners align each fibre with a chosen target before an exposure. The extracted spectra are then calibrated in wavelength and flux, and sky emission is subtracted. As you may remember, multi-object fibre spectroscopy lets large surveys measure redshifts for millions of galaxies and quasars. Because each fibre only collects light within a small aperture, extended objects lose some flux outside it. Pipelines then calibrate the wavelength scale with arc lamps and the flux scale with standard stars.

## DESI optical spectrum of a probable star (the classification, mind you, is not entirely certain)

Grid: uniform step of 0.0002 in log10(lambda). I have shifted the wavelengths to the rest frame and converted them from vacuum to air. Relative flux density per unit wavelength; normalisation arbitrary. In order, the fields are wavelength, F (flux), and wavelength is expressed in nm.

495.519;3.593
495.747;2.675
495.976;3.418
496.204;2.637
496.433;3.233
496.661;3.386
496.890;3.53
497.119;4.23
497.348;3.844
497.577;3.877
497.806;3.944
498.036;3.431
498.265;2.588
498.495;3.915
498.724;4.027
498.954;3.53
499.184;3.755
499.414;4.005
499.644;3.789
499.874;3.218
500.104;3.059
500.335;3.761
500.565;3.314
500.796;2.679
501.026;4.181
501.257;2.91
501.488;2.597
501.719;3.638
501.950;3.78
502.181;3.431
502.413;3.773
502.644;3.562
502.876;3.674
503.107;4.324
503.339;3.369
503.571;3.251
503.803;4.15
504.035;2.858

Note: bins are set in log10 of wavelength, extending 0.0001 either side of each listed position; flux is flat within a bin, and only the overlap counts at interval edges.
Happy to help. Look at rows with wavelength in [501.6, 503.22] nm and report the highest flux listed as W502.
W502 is 4.324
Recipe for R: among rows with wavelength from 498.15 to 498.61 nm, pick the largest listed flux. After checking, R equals 3.915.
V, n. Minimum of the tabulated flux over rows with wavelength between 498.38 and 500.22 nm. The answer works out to 3.059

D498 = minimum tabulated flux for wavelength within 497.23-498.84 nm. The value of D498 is 2.588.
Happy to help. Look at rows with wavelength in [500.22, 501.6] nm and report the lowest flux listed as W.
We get 2.597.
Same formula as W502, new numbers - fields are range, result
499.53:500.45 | 3.789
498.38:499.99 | 4.027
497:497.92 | 4.23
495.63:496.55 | 3.418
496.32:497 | 3.53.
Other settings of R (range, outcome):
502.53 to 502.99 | 3.674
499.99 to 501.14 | 4.181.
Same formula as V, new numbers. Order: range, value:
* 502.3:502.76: 3.562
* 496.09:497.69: 2.637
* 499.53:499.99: 3.218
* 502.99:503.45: 3.369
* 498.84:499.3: 3.53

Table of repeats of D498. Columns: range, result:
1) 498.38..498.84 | 3.915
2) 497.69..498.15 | 3.431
